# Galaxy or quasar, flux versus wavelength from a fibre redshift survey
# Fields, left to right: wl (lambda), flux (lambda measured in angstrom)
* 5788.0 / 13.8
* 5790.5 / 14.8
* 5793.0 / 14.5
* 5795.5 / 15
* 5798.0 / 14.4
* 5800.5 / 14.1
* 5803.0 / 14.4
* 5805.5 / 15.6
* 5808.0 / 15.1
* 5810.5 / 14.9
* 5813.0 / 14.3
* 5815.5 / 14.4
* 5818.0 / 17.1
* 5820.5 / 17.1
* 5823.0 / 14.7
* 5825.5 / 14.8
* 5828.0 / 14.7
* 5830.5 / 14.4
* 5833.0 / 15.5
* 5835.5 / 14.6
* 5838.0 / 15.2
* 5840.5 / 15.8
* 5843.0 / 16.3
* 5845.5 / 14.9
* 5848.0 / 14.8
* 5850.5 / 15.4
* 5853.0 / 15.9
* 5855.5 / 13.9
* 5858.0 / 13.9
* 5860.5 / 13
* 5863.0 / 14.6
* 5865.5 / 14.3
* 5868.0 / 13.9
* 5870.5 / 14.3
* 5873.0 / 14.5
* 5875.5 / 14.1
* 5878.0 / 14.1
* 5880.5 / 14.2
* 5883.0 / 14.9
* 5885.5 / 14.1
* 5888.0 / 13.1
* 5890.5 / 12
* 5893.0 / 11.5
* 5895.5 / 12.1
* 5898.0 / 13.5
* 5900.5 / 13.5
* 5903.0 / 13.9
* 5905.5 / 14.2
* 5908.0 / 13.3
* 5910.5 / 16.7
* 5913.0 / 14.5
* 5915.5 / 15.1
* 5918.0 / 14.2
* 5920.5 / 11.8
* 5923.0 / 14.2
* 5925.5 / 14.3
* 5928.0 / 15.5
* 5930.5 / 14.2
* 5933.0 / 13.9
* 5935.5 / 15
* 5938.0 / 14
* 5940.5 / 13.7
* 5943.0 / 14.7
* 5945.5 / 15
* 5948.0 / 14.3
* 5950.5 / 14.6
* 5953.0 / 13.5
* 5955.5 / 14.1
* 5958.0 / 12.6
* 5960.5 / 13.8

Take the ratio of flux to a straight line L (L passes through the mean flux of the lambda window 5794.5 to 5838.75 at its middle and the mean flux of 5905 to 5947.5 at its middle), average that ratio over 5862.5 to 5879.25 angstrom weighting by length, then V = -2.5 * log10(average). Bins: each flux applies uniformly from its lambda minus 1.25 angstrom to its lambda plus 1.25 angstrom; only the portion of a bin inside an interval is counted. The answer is 0.03 mag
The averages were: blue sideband 15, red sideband 14.4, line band 14.2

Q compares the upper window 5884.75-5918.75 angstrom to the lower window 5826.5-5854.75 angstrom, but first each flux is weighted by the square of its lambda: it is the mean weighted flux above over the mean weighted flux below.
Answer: 0.92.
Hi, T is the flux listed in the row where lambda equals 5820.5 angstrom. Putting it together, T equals 17.1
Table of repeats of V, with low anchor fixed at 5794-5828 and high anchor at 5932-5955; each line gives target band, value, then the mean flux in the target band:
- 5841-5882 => 0.02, 14.5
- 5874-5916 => 0.06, 13.8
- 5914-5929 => 0.02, 14.2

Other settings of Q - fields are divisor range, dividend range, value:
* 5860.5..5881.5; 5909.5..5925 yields 1.03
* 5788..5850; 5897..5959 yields 0.98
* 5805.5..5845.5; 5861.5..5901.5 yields 0.91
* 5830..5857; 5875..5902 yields 0.89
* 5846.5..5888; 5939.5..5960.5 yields 1.01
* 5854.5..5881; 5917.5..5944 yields 1.03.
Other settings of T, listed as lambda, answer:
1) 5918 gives 14.2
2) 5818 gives 17.1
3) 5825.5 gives 14.8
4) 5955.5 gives 14.1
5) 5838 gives 15.2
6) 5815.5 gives 14.4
